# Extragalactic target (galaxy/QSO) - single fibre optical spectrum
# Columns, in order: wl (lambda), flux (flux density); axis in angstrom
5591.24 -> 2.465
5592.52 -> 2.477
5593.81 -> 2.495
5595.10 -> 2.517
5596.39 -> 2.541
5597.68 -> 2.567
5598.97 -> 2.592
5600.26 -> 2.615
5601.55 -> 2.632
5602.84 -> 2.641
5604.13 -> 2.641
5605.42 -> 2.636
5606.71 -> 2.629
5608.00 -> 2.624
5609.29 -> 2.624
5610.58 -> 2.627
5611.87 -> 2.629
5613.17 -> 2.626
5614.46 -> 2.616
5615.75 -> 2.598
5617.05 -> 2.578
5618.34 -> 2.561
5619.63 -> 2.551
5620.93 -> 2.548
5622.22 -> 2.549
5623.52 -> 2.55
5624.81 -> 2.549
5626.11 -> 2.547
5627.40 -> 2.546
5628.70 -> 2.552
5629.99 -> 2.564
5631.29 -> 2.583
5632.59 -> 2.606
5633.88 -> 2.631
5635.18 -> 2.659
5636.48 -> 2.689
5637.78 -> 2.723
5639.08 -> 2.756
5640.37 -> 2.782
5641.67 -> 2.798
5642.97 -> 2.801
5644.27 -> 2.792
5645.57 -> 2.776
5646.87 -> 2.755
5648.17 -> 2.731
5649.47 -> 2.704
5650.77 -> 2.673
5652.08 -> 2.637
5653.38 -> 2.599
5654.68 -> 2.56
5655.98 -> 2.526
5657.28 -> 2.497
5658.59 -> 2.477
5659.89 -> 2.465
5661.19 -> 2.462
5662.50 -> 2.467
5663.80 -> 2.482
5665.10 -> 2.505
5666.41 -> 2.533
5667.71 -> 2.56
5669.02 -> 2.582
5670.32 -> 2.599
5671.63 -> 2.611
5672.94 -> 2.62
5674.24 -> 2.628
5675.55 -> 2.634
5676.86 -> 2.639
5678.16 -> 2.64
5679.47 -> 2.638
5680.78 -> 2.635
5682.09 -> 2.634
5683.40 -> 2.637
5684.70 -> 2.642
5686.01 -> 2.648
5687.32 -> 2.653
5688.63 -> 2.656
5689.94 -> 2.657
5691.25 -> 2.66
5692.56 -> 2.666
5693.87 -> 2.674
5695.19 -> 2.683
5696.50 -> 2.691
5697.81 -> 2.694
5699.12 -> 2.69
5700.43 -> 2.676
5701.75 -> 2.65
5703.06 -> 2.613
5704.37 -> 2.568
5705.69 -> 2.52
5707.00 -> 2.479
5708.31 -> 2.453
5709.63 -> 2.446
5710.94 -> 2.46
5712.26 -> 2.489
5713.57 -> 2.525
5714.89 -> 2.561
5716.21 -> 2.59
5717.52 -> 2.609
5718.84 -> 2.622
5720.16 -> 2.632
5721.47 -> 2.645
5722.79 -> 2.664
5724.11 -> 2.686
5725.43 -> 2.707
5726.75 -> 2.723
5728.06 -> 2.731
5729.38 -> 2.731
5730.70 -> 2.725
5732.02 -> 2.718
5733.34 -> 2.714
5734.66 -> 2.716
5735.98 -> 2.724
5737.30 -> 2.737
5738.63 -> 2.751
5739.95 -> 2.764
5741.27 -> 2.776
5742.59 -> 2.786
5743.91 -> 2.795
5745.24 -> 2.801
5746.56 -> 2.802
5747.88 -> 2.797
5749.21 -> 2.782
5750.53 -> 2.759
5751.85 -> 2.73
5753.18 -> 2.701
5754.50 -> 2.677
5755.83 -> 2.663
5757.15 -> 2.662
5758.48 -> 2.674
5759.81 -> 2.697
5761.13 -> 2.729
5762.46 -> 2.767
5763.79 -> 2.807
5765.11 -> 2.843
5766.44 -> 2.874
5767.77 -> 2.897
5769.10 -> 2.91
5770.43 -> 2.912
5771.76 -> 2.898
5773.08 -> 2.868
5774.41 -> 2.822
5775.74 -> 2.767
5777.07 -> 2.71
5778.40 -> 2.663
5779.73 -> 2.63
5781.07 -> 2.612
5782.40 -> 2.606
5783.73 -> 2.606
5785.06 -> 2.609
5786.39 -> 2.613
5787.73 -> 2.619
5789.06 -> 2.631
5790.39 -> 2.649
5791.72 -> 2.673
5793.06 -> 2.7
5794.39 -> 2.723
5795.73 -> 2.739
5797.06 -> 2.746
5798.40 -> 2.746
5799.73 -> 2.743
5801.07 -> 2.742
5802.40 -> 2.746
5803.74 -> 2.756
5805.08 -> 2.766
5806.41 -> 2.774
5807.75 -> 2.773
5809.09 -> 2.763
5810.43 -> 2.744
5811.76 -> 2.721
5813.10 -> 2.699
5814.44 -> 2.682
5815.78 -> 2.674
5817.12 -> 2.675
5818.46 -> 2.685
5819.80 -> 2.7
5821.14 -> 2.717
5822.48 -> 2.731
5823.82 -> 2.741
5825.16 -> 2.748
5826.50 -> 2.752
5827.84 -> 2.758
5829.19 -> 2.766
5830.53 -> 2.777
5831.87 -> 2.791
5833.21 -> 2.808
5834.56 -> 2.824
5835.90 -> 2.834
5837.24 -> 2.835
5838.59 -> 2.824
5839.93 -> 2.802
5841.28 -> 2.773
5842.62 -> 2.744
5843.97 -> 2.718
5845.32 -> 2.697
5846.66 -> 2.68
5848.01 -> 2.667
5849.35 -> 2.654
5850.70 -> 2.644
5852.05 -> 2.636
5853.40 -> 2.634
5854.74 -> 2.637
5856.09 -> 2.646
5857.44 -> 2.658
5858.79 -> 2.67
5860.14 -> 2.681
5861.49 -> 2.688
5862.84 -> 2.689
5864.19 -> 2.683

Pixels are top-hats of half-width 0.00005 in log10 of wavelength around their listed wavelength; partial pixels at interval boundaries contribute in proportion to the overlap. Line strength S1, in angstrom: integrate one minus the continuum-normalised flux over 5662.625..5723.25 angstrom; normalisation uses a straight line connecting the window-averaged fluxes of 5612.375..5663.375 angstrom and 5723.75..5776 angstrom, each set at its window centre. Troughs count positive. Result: 2.0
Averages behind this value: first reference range 2.62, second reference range 2.77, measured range 2.6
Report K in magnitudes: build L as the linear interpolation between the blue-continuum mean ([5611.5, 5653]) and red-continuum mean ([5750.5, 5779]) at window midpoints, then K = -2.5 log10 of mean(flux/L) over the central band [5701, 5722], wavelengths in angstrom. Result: 0.07 mag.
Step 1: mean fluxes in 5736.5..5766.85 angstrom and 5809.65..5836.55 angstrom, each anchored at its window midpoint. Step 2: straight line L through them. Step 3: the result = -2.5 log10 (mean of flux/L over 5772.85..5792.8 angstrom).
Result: 0.033 mag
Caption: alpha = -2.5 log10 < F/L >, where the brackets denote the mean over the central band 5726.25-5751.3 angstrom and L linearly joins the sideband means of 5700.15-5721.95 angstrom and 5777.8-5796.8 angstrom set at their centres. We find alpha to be -0.07 mag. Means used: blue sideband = 2.56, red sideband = 2.65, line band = 2.76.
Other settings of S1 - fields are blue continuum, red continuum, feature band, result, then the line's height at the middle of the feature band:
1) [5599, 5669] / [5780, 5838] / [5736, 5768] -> -0.9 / 2.69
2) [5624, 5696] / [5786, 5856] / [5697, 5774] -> -0.8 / 2.67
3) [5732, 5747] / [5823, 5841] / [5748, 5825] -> 1.2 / 2.77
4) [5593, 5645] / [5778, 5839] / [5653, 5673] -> 0.8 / 2.64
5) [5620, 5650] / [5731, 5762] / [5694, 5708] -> 0.4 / 2.71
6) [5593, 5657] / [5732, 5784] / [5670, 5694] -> 0.4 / 2.68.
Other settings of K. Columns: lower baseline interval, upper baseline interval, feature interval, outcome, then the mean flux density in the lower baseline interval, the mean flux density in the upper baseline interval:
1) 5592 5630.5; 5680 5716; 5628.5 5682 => -0.01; 2.58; 2.61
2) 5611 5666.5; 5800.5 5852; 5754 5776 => -0.04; 2.61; 2.74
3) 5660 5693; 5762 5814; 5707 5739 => 0.01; 2.6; 2.74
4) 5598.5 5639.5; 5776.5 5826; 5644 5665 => 0.01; 2.61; 2.7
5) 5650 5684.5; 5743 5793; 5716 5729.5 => 0.00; 2.58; 2.74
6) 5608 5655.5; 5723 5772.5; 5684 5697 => 0.02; 2.64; 2.76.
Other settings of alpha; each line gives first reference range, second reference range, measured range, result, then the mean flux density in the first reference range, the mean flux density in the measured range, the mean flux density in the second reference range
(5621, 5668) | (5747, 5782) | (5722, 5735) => 0.003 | 2.61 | 2.71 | 2.76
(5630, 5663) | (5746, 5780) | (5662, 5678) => 0.039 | 2.64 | 2.58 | 2.77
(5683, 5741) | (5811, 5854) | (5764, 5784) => -0.036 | 2.64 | 2.78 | 2.73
